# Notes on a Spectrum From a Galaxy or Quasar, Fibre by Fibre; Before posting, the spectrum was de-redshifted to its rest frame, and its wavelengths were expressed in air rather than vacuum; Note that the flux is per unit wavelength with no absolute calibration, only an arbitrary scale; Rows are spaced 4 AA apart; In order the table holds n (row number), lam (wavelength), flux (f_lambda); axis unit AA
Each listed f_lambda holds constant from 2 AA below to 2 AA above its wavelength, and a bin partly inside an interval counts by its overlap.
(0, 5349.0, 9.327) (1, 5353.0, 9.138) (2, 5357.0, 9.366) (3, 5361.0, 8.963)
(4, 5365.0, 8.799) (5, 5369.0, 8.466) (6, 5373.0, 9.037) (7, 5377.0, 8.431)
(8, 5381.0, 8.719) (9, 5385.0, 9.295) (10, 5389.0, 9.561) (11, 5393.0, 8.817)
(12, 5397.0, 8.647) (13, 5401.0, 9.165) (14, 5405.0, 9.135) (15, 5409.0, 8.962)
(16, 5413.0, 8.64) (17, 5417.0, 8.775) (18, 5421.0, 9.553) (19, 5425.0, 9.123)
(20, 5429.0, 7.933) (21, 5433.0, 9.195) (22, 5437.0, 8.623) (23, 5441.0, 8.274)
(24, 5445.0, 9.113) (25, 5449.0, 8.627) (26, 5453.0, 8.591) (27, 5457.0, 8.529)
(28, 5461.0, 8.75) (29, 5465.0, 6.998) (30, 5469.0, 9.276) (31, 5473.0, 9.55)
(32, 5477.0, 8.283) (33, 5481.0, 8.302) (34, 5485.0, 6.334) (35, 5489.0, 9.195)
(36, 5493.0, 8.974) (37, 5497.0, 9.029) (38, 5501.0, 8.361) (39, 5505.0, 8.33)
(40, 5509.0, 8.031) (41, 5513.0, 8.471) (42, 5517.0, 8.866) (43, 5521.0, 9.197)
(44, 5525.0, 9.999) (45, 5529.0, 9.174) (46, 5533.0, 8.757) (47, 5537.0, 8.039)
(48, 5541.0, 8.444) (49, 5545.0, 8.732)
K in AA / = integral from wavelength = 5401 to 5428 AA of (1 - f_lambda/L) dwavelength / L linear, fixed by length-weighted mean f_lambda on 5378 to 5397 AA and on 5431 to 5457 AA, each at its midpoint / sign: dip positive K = -0.38 AA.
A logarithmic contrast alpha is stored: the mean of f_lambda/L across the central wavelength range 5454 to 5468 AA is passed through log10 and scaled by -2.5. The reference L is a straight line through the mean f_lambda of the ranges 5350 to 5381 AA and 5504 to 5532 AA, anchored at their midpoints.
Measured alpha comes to 0.085 mag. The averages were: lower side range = 8.89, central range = 8.21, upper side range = 8.88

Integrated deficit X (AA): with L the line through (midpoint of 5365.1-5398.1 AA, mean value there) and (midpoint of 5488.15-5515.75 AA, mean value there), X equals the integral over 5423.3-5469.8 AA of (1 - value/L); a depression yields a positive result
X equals 0.9 AA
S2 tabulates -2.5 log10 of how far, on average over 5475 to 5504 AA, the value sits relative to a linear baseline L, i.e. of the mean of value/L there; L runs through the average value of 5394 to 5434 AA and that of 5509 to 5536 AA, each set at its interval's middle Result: 0.07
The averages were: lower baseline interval 8.9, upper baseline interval 8.96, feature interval 8.35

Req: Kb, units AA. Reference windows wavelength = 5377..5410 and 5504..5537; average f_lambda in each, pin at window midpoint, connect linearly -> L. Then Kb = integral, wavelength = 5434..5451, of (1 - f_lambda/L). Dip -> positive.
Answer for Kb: 0.5 AA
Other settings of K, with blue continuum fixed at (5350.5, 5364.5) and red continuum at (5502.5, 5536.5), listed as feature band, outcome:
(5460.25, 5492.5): 2.0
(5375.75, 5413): 0.4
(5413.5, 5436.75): 0.3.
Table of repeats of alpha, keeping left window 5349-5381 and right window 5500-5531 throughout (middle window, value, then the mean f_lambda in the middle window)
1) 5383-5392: -0.06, 9.36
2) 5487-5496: -0.03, 9.08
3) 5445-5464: 0.03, 8.59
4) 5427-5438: 0.04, 8.58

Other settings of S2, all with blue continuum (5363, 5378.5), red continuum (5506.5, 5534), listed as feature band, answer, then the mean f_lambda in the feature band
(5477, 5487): 0.180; 7.51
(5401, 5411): -0.040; 9.07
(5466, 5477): -0.017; 8.99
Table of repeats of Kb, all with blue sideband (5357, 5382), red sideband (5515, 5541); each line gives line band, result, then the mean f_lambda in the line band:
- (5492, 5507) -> 0.5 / 8.65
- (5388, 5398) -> -0.2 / 8.99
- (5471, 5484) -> 0.6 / 8.53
